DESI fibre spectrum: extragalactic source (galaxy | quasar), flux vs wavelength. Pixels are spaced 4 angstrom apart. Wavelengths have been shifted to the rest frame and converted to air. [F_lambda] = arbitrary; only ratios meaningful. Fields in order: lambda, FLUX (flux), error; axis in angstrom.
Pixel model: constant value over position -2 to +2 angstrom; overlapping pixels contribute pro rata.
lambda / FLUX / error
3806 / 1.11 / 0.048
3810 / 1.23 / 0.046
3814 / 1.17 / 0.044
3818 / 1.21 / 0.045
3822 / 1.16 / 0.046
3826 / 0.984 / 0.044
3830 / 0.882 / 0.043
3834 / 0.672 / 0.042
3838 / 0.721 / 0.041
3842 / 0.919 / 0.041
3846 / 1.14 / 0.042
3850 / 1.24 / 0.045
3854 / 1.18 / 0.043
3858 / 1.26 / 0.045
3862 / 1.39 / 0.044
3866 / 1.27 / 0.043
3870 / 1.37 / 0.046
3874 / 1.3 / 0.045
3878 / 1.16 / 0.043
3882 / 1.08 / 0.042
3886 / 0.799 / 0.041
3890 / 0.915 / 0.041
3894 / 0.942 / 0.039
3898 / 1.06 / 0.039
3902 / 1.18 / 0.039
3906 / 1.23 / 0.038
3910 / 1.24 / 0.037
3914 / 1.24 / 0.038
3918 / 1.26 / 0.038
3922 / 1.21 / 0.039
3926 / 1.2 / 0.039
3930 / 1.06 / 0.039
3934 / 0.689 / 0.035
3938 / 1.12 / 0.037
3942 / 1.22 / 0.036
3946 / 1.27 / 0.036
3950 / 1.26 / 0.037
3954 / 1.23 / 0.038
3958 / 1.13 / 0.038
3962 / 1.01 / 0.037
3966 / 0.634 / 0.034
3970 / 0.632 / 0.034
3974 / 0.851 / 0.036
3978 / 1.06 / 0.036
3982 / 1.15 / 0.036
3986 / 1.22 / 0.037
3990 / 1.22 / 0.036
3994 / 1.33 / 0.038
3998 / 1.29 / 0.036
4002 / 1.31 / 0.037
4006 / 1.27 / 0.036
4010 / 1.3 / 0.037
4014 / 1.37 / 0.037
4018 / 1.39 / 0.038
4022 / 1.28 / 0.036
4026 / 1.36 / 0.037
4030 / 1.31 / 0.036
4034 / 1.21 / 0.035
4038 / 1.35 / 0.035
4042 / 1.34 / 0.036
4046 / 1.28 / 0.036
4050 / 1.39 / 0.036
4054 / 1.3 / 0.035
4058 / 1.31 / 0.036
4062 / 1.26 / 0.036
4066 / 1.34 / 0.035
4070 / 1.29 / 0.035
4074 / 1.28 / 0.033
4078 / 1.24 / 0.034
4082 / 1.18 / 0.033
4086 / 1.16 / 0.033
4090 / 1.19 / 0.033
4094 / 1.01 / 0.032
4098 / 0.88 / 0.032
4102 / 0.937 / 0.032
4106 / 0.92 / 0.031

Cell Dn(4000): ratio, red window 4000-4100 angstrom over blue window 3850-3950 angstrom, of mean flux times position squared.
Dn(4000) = 1.18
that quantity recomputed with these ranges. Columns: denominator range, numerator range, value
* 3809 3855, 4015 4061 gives 1.42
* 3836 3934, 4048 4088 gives 1.24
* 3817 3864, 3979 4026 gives 1.31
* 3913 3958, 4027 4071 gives 1.20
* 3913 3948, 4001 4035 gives 1.21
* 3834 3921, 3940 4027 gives 1.10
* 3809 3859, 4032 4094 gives 1.35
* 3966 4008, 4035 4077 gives 1.22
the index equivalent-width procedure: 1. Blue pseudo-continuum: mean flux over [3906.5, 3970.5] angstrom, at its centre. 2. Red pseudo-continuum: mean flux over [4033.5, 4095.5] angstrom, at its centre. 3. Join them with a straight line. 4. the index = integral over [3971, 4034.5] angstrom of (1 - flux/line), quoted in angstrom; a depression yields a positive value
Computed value -2.8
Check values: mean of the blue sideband 1.1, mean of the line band 1.24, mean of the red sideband 1.26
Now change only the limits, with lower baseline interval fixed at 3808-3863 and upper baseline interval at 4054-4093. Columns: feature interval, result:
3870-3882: -1.3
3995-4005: -0.9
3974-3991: 0.9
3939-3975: 4.0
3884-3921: 0.9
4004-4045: -3.6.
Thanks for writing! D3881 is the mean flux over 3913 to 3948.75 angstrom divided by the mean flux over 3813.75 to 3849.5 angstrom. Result 1.16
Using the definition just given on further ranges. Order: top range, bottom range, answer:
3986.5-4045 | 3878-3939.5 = 1.21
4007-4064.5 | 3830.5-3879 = 1.17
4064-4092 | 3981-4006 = 0.99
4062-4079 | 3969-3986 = 1.32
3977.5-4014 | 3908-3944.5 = 1.10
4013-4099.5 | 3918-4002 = 1.15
